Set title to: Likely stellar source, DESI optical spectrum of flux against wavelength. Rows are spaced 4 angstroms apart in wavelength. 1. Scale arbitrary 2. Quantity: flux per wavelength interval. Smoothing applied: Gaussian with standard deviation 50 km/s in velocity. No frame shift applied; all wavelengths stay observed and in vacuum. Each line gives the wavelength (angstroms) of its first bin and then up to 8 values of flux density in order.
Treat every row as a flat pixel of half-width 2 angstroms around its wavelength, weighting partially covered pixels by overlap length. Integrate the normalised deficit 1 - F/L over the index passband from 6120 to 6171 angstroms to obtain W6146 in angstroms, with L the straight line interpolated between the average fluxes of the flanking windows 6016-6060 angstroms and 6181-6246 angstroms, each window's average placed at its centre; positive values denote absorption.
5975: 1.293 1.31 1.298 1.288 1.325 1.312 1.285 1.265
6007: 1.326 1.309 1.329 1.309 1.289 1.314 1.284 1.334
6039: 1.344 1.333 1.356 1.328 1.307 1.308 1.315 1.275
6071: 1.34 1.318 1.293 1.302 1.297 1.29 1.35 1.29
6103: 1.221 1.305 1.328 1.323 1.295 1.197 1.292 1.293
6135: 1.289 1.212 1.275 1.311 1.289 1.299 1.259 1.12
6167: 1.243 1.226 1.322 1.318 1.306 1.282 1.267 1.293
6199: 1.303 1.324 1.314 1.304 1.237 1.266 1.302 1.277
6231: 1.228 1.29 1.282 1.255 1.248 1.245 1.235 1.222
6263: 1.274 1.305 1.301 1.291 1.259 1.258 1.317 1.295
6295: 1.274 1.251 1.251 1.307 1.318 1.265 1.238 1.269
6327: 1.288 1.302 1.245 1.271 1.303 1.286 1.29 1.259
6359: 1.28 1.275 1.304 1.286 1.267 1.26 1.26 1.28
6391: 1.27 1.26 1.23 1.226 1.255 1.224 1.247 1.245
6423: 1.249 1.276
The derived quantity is 1.6 angstroms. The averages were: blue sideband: 1.32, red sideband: 1.28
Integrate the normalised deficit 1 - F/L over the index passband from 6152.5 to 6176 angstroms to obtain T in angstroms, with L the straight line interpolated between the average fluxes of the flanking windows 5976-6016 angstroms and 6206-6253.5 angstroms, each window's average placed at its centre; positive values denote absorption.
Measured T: 0.67 angstroms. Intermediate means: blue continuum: 1.3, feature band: 1.24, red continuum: 1.27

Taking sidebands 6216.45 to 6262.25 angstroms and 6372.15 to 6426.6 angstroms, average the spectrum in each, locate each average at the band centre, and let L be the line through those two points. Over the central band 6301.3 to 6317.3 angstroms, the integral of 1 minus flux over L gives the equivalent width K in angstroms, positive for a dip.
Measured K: -0.4 angstroms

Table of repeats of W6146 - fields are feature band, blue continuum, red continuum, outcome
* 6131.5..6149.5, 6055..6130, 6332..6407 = 0.3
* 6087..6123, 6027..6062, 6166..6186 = 0.3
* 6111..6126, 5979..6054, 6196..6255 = 0.2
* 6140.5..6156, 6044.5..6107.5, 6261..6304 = 0.1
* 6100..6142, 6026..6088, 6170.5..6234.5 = 0.9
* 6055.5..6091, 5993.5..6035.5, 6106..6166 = -0.5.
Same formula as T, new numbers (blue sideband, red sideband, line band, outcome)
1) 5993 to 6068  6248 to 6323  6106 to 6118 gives -0.2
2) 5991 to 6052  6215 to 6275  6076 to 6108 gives 0.1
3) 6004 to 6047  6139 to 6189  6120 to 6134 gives 0.2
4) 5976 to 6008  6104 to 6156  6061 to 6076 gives -0.2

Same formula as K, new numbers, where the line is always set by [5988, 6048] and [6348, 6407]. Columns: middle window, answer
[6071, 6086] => -0.04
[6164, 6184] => 0.30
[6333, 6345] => -0.01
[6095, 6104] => 0.16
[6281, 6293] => -0.10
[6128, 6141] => 0.32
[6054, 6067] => 0.03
